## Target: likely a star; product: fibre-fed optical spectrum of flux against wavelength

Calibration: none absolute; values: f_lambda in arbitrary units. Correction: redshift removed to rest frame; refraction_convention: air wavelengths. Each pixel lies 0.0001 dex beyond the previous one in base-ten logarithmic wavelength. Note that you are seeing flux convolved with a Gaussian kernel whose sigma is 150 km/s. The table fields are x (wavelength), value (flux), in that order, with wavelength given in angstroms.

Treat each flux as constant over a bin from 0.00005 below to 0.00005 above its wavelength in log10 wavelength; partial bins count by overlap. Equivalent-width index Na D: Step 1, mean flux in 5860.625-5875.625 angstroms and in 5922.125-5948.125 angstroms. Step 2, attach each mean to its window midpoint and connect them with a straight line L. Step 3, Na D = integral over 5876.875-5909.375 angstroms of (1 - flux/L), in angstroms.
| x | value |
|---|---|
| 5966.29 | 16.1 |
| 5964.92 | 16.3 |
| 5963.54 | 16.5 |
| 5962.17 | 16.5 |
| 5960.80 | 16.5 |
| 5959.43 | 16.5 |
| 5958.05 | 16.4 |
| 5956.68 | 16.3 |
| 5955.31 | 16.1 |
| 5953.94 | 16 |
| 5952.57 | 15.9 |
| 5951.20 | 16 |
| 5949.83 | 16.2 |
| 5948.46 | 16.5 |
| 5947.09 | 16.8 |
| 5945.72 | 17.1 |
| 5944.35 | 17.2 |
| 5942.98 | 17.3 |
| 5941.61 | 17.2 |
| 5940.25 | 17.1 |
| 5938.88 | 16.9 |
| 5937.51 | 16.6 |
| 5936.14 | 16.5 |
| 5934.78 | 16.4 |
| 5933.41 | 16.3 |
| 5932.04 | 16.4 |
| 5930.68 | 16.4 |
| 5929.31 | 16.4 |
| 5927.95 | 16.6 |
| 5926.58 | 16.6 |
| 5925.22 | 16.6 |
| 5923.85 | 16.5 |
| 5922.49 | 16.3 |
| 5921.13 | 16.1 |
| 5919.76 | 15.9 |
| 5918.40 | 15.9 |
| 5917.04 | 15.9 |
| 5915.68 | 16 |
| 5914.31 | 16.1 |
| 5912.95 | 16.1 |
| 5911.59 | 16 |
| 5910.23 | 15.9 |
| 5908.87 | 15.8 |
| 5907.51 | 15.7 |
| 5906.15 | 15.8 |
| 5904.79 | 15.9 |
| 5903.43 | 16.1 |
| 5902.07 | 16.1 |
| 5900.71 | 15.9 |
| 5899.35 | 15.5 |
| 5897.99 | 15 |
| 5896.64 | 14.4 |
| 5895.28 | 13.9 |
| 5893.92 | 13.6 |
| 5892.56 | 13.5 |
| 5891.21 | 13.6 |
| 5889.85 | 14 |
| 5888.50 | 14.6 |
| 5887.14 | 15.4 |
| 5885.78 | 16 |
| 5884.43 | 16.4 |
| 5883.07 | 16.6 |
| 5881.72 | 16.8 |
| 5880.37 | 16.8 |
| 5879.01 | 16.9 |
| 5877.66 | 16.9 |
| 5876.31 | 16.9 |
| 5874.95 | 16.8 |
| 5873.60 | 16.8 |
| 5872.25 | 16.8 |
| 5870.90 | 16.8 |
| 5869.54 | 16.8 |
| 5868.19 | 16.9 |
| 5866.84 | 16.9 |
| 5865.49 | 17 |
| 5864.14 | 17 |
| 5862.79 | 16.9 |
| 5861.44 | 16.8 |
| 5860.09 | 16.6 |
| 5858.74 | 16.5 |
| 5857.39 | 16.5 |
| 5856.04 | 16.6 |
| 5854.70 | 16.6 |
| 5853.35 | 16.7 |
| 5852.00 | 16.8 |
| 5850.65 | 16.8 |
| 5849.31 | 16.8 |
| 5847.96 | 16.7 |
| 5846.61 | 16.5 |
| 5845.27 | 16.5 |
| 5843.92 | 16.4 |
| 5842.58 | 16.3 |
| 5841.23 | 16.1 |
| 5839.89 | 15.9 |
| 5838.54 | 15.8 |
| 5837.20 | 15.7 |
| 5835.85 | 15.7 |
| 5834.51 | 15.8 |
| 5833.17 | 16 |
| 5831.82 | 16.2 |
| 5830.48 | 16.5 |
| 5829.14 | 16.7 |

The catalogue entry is 2.6 angstroms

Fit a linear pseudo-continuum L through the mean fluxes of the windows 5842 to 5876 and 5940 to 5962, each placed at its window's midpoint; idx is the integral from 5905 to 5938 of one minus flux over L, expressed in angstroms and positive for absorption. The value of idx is 0.8 angstroms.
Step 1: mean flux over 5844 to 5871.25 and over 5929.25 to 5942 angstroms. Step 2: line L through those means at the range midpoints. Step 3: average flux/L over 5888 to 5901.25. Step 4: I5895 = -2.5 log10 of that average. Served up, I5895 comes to 0.16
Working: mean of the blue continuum 16.7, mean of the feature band 14.4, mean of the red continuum 16.6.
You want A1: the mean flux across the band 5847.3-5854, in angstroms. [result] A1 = 16.8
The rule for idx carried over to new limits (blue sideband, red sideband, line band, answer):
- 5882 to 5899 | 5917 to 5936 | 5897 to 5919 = -0.40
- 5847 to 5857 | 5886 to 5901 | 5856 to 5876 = -1.05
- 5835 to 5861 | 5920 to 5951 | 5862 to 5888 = -0.36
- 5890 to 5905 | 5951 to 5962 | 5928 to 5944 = -0.97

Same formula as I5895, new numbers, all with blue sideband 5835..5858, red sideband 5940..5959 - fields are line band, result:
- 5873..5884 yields -0.02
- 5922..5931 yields 0.00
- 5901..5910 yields 0.04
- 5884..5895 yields 0.13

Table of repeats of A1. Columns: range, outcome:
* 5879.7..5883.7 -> 16.8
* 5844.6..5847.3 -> 16.5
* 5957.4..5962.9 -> 16.5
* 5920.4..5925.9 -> 16.4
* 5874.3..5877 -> 16.8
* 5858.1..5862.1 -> 16.6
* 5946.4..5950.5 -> 16.5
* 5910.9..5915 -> 16.1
